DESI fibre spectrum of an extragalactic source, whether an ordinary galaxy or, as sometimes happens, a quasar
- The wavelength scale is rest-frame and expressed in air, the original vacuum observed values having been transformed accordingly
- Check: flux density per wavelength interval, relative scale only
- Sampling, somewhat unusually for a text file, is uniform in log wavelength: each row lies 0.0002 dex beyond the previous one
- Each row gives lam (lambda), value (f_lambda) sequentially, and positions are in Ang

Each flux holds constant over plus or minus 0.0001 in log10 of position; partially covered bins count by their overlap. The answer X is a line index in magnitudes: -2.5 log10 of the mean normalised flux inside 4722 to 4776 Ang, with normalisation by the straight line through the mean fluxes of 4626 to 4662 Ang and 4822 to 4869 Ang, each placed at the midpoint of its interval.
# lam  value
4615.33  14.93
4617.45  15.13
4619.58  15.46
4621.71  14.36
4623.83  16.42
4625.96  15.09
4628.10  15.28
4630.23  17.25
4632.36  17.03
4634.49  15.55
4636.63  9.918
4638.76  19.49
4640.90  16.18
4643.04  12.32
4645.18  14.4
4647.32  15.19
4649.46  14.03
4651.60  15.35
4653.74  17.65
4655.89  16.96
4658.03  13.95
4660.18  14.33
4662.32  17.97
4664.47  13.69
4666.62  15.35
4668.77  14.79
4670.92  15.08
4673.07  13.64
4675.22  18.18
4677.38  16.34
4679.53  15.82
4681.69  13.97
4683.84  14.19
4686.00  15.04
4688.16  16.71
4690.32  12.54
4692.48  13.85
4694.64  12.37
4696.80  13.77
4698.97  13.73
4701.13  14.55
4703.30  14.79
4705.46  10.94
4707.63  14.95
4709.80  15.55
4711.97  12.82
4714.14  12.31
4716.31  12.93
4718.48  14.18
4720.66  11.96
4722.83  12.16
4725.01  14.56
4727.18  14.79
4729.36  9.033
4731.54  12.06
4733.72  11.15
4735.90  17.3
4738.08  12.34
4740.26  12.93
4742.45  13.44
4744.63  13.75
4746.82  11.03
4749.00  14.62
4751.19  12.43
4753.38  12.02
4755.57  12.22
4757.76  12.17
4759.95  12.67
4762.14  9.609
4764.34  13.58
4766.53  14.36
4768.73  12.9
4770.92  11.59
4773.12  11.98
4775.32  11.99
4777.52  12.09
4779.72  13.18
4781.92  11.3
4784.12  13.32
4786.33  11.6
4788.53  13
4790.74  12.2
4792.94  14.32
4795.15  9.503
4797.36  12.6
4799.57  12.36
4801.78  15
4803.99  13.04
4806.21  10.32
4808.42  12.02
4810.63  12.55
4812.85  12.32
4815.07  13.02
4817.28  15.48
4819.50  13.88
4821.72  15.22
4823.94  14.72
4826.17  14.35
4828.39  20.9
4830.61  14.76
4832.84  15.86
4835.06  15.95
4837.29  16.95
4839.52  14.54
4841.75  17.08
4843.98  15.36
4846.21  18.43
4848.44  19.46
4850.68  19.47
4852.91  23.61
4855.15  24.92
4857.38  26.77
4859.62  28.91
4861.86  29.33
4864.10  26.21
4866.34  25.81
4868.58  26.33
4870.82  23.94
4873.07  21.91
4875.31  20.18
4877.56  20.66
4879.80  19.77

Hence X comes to 0.38 mag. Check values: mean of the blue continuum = 15.4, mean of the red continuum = 20.3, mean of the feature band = 12.7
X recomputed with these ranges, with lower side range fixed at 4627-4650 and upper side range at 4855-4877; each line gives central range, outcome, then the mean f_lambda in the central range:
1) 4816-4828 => 0.48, 15.1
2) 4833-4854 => 0.34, 17.8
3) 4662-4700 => 0.15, 14.8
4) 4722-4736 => 0.45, 12.7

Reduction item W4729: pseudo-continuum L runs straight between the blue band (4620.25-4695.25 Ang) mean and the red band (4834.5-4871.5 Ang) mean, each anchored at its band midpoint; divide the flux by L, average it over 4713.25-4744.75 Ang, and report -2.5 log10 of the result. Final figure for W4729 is 0.34 mag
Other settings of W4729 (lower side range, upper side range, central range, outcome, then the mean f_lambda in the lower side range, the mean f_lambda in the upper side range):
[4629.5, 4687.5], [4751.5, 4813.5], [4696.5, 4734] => 0.07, 15.3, 12.4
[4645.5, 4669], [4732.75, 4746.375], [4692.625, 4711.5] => 0.04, 15.4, 13.4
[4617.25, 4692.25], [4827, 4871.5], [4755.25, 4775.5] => 0.45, 15.3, 21.2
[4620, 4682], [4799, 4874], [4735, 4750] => 0.23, 15.4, 18.3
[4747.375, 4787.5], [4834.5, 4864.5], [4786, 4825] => 0.26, 12.4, 21.2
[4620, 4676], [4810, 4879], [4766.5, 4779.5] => 0.40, 15.4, 19.4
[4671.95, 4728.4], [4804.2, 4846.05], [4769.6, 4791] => 0.19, 14.1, 14.8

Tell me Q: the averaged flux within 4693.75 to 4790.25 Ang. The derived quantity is 12.9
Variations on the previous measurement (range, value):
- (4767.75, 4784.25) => 12.2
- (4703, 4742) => 13.1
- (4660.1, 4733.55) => 14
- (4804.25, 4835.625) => 14.3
